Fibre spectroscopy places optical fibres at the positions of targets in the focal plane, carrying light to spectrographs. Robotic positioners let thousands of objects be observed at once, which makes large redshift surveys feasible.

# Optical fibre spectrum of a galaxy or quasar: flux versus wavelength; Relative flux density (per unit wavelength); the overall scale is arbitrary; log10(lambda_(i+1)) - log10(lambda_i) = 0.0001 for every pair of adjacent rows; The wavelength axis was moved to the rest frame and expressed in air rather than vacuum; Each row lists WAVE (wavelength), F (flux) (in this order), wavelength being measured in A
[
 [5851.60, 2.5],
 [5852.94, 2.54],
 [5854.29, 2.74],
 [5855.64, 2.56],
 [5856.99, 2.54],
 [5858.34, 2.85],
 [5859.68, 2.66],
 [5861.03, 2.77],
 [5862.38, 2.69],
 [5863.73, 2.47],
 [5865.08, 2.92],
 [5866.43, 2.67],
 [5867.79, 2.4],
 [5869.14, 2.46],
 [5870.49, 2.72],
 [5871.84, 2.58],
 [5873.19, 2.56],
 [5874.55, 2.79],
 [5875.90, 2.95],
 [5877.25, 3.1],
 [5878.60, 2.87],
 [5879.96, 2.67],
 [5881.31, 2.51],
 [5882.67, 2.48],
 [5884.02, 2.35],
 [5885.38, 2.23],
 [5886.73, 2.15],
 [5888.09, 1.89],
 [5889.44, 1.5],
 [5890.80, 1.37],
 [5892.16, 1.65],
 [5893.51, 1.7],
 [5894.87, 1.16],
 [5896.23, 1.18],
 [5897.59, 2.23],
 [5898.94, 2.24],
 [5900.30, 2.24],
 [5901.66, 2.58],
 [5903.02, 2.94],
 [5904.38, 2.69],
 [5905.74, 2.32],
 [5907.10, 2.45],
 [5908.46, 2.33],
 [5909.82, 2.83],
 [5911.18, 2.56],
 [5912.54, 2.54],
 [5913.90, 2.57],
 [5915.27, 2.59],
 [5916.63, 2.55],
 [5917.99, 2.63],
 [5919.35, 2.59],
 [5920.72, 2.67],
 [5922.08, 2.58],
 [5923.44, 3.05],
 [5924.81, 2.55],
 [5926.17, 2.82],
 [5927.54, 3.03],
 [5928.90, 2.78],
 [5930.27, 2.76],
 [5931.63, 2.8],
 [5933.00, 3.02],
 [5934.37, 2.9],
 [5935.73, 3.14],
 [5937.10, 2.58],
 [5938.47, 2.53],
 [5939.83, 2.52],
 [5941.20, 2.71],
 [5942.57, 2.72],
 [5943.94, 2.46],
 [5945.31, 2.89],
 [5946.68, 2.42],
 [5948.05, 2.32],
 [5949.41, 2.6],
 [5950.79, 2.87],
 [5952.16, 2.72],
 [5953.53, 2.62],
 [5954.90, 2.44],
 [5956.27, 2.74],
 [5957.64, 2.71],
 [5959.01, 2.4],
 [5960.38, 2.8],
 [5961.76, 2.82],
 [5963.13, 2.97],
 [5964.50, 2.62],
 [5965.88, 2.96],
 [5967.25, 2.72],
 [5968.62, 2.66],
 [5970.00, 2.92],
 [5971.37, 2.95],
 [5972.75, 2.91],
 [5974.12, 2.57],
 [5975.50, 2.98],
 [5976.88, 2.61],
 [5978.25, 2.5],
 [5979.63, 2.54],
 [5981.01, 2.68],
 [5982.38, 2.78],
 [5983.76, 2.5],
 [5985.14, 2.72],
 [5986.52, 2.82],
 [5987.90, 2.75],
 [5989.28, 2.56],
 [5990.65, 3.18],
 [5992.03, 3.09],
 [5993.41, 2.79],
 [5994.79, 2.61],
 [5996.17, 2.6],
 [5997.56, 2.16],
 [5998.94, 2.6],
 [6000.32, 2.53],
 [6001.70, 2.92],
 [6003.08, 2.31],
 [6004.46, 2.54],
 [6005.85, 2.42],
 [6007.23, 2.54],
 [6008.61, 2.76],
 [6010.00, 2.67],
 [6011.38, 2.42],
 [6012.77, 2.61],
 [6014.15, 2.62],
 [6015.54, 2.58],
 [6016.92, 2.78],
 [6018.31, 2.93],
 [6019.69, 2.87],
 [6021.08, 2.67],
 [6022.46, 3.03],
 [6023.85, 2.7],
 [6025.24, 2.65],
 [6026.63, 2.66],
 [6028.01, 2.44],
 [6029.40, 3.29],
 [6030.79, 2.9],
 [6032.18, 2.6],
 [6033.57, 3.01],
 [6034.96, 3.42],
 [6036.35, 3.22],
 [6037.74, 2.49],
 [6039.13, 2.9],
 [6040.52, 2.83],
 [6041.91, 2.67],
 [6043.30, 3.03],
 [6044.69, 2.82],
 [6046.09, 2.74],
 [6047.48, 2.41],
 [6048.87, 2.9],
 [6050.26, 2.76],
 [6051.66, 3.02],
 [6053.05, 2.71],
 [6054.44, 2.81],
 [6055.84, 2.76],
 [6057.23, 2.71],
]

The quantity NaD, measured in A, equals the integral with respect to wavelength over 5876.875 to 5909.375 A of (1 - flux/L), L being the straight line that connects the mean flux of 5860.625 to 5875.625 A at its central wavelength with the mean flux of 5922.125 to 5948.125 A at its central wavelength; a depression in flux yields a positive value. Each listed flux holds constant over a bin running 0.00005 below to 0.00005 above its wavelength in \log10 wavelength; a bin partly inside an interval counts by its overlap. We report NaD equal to 5.9 A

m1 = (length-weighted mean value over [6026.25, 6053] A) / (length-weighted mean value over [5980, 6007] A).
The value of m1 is 1.07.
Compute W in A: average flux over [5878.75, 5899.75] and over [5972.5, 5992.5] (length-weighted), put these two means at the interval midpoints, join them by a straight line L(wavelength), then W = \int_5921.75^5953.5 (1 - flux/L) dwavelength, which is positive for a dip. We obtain -4.8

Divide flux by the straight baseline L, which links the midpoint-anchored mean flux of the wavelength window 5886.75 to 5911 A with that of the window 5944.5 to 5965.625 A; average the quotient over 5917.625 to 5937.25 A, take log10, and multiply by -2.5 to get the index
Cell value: -0.175 mag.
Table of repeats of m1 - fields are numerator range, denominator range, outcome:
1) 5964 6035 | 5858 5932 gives 1.10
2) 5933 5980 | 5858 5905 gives 1.14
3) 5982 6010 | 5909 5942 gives 0.98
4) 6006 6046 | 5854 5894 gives 1.13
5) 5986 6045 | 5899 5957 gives 1.03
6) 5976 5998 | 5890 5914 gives 1.23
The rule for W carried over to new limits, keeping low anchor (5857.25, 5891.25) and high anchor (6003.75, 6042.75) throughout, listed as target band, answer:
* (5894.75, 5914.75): 1.6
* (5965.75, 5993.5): -0.8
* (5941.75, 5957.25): 0.1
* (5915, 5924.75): -0.3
